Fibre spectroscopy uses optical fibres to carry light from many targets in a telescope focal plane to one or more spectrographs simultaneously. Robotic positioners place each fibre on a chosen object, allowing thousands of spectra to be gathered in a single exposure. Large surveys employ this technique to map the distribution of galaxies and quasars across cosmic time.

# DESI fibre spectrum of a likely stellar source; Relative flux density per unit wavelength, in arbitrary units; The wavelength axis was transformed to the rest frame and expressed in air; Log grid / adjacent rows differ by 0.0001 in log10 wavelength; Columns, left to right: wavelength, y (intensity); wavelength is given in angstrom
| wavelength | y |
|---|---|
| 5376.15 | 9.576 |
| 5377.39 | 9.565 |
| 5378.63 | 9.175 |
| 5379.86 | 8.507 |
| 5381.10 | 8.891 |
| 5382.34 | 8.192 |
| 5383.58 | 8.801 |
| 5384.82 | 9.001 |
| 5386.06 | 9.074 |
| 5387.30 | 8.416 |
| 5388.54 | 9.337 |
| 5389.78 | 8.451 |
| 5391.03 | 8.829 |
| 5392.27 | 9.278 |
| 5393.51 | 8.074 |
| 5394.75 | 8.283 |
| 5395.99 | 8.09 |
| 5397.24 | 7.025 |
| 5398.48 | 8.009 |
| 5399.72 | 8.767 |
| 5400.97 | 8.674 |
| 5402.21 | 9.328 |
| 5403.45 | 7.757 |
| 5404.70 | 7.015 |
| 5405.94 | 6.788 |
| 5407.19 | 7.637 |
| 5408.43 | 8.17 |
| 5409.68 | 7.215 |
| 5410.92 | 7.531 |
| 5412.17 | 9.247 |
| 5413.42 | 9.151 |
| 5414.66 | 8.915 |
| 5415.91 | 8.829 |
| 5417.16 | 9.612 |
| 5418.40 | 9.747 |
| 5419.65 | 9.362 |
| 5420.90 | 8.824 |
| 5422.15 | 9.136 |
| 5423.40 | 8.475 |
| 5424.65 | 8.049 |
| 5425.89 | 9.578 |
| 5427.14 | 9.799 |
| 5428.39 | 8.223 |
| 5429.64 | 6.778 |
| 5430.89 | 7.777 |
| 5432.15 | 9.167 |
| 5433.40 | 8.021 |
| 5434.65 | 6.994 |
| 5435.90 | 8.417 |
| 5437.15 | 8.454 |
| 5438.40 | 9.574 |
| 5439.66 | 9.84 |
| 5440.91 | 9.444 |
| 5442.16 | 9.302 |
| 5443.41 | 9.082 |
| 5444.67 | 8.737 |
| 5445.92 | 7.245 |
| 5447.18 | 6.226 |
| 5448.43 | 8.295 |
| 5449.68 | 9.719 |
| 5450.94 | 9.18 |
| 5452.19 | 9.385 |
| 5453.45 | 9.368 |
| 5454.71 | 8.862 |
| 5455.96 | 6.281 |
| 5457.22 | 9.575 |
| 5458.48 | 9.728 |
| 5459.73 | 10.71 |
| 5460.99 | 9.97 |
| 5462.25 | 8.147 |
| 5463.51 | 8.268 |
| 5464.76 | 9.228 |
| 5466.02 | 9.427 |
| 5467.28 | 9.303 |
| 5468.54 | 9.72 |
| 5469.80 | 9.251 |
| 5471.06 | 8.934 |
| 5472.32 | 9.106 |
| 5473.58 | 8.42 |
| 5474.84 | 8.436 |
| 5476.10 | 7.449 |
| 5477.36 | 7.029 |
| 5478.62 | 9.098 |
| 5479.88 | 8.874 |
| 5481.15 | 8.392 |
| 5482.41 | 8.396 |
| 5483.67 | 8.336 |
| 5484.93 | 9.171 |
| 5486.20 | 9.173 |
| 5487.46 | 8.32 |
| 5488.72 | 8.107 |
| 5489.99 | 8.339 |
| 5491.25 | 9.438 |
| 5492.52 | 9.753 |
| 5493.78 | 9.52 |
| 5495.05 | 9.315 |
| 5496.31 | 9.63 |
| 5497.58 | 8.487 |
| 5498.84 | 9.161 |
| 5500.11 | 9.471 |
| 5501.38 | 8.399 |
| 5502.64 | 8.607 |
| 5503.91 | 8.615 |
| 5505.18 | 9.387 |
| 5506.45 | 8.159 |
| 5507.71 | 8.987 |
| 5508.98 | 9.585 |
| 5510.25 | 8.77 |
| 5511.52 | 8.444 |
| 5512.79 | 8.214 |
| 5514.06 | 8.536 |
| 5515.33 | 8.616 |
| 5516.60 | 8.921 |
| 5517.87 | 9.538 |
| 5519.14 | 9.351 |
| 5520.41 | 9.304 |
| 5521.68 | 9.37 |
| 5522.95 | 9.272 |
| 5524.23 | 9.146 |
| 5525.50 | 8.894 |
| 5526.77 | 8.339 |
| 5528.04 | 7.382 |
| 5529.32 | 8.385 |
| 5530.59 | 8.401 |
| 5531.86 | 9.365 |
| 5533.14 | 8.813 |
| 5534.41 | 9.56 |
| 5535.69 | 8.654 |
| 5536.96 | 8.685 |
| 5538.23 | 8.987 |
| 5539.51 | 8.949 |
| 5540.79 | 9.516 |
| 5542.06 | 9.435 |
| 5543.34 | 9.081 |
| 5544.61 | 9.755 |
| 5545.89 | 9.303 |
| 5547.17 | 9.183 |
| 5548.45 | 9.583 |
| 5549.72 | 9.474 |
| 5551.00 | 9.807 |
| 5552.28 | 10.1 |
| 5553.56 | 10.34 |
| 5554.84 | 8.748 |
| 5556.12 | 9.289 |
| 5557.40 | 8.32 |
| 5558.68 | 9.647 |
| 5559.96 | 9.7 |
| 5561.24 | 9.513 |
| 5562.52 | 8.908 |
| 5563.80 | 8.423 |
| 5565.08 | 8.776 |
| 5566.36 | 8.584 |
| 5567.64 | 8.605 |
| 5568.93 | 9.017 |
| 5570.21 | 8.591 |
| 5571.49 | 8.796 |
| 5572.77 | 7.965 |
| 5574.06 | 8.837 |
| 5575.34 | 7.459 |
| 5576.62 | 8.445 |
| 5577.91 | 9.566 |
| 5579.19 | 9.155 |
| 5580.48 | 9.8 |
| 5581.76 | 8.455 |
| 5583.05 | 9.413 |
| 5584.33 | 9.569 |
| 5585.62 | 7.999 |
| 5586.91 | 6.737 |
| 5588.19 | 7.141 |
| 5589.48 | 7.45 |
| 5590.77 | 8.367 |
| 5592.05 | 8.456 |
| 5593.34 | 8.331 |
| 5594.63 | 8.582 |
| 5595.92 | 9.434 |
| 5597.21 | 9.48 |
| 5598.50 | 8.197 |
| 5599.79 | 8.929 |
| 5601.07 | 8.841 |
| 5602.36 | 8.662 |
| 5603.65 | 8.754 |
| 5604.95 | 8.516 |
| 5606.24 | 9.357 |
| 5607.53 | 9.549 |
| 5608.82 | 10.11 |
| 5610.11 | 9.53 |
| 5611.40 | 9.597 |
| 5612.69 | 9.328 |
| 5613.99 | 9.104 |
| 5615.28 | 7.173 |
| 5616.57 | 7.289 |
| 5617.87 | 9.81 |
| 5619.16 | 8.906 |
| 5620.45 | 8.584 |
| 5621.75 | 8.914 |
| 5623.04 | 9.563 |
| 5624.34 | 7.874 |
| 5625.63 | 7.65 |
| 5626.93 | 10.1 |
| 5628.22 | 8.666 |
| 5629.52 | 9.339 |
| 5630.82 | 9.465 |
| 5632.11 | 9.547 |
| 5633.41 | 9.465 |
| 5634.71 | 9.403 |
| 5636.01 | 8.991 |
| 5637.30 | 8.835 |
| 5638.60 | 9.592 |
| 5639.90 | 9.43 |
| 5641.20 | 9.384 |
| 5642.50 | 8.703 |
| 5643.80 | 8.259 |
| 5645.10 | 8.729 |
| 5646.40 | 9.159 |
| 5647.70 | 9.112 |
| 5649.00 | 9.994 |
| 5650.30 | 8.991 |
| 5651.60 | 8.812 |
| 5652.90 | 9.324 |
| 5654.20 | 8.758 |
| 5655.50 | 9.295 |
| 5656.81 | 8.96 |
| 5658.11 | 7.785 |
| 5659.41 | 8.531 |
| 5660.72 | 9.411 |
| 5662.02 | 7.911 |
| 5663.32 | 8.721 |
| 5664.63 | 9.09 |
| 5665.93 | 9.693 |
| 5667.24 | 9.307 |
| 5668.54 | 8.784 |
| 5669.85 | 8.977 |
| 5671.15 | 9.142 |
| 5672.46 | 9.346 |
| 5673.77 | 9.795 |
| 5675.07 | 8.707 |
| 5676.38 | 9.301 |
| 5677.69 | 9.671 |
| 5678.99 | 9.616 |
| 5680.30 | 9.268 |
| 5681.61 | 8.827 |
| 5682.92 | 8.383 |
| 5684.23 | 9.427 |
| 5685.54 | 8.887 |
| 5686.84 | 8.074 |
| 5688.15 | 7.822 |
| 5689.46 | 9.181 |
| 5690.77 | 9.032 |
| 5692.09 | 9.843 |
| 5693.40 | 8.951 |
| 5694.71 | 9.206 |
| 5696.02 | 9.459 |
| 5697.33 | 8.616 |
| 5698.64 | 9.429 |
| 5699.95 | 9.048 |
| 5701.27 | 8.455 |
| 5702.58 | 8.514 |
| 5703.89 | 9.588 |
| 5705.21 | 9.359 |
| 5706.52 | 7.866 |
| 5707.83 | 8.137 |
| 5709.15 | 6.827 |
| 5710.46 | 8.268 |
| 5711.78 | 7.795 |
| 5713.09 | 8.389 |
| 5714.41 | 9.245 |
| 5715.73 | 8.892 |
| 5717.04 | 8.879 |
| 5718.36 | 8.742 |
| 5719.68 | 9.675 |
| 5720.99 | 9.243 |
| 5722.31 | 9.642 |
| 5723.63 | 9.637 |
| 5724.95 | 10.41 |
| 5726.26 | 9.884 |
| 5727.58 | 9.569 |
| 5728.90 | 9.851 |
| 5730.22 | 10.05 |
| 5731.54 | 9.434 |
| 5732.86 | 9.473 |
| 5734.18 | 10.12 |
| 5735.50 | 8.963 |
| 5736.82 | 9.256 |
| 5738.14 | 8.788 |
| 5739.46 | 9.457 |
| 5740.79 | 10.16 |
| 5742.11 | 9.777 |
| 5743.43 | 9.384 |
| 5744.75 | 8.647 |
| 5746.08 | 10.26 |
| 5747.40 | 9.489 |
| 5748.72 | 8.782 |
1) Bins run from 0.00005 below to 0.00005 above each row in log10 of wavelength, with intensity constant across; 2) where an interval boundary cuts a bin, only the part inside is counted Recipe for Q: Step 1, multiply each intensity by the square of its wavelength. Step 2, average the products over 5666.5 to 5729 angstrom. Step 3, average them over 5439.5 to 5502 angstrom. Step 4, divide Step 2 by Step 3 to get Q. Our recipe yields 1.10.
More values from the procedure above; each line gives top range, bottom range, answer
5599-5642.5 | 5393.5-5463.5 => 1.13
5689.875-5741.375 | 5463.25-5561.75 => 1.09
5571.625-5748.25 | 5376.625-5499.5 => 1.12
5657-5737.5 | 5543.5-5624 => 1.06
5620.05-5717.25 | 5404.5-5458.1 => 1.14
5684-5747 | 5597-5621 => 1.06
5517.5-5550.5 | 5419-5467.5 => 1.07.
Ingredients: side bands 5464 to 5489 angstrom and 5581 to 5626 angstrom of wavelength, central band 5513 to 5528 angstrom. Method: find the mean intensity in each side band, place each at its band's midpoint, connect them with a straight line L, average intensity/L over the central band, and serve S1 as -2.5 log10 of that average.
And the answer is -0.029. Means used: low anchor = 8.72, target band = 8.94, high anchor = 8.69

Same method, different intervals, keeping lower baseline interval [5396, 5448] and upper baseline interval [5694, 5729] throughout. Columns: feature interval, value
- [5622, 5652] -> -0.03 mag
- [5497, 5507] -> -0.03 mag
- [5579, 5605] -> 0.02 mag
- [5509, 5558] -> -0.05 mag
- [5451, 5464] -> -0.07 mag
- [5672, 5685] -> -0.04 mag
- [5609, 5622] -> -0.01 mag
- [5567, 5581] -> 0.00 mag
